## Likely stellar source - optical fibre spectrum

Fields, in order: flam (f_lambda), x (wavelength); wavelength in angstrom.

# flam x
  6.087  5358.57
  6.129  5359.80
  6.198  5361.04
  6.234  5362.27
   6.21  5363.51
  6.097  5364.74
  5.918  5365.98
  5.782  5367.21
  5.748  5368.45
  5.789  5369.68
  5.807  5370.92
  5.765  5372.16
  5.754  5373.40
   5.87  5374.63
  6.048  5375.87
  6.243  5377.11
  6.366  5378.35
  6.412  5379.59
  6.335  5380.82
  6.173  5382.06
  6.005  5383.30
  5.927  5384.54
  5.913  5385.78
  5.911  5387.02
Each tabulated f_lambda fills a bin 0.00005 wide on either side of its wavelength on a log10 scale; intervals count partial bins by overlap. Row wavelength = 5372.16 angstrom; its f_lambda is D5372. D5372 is 5.765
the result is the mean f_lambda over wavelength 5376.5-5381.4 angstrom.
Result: 6.35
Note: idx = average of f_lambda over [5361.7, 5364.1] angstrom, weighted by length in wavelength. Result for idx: 6.21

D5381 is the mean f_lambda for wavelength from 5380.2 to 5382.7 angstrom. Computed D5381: 6.27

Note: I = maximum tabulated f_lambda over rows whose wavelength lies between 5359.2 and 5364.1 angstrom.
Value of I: 6.234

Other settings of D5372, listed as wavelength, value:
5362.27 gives 6.234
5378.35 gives 6.366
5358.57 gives 6.087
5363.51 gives 6.21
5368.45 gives 5.748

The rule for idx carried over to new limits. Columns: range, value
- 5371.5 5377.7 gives 5.93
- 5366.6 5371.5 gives 5.78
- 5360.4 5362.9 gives 6.2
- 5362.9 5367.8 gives 6.01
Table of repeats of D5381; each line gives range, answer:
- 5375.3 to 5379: 6.21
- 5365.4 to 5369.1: 5.83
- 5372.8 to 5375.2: 5.83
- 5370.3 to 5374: 5.76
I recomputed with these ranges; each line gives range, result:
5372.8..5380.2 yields 6.412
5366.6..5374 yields 5.807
